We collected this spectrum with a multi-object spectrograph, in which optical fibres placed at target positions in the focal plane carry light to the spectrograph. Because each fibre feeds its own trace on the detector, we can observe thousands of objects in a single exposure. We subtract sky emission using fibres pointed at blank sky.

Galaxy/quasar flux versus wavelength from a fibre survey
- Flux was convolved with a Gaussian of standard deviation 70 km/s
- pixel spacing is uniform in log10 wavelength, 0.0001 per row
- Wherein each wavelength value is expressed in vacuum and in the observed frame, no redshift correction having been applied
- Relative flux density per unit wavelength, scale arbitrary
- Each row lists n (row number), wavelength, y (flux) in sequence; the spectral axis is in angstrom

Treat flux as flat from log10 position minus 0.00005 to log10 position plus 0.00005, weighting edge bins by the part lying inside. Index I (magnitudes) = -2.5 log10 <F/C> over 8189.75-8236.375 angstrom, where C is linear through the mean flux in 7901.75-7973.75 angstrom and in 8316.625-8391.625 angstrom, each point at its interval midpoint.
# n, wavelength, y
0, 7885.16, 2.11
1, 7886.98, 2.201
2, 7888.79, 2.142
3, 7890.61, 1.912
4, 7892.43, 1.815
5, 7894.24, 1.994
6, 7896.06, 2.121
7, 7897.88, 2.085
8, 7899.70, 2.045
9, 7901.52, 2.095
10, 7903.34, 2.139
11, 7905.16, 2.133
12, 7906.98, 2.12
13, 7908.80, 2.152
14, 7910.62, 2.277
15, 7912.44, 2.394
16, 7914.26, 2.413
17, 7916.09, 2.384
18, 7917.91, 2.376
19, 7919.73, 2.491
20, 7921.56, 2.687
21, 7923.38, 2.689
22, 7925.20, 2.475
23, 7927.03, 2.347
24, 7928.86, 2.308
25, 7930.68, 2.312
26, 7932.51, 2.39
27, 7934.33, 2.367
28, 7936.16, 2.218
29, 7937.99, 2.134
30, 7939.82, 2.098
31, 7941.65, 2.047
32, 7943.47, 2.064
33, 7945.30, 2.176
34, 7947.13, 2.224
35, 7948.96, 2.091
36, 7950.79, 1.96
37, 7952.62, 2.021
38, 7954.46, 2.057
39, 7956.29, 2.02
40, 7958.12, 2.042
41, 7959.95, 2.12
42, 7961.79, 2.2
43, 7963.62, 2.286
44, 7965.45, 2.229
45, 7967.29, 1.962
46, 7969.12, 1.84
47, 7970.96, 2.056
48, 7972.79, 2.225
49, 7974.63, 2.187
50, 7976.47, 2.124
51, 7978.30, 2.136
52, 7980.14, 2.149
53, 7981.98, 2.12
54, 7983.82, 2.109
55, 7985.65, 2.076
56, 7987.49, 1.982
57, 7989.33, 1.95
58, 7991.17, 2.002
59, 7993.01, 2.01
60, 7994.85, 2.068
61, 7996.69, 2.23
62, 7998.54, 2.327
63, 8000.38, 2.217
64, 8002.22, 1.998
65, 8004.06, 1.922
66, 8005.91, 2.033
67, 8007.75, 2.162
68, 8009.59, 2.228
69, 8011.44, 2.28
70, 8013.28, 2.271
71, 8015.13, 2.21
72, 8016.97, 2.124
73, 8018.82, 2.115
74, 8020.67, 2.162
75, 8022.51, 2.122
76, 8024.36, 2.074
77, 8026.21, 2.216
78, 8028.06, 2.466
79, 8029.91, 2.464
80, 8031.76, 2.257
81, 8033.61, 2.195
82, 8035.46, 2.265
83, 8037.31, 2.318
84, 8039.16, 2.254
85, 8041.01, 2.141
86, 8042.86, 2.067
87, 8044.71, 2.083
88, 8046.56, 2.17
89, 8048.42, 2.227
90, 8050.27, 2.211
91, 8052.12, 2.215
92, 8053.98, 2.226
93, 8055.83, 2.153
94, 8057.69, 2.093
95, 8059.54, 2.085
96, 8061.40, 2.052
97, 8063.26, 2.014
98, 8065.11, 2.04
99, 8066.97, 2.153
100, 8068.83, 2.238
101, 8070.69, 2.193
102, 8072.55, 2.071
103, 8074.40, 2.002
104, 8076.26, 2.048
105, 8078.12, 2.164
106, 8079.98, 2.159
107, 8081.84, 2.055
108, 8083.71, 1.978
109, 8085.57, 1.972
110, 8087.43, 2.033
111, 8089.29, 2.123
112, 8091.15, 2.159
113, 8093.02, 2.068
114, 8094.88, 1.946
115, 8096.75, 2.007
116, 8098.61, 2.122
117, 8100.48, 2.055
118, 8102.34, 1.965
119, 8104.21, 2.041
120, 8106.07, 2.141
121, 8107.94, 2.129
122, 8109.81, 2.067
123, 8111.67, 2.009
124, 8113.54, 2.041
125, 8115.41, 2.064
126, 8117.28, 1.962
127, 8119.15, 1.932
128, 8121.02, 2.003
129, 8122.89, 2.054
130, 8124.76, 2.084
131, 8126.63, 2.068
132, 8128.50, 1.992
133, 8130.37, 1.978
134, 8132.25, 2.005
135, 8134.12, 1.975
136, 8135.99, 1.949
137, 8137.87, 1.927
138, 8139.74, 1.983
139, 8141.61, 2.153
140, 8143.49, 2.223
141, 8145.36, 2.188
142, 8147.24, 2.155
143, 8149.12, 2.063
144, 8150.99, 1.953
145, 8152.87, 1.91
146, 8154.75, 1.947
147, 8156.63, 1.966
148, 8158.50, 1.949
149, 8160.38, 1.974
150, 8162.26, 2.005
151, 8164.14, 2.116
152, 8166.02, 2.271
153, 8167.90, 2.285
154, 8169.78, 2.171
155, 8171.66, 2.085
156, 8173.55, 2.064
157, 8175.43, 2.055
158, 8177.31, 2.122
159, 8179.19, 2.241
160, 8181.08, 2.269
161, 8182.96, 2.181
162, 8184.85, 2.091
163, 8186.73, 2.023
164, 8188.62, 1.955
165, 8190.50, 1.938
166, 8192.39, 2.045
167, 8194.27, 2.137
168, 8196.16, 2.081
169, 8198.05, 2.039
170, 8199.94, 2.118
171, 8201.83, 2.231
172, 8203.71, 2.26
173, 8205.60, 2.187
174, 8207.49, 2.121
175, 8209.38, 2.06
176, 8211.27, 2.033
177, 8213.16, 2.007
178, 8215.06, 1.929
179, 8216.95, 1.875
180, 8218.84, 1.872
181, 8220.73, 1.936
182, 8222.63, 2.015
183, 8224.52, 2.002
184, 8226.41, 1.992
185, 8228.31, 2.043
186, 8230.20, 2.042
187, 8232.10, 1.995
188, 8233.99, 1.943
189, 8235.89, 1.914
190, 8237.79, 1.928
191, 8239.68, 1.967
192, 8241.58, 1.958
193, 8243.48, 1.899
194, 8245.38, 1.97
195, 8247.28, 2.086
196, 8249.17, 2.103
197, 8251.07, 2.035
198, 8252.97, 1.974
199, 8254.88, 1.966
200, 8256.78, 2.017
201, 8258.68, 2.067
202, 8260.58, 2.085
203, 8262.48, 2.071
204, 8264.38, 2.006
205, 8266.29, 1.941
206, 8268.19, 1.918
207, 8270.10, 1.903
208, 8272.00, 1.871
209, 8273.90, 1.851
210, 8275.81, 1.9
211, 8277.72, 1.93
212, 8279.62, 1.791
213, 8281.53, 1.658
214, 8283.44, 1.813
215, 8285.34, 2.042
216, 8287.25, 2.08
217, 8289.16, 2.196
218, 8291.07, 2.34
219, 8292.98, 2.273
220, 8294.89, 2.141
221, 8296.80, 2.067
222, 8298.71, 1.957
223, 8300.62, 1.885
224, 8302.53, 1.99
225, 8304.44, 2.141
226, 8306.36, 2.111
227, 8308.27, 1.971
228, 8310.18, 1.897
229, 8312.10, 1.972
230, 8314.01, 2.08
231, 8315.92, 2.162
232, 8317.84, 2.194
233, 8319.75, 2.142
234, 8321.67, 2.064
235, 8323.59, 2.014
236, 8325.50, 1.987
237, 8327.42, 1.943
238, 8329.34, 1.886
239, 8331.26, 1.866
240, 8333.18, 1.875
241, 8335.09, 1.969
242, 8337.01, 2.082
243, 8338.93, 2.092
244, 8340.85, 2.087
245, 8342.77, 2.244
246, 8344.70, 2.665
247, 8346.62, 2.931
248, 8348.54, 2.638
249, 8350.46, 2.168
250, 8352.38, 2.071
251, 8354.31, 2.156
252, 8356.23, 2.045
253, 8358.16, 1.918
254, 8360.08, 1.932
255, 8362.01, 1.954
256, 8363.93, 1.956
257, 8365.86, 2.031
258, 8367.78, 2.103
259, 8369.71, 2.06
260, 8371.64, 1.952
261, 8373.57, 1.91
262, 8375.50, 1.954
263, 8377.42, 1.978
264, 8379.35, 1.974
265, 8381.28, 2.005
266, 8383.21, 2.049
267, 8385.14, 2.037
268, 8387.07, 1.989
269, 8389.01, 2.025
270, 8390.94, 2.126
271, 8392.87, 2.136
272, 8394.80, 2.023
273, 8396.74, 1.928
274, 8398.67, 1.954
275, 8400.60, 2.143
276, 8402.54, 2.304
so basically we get 0.05 mag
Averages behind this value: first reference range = 2.22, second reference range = 2.08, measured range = 2.03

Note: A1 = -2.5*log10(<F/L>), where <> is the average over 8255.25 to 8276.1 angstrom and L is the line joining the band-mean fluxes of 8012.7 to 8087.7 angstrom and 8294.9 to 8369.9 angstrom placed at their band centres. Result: 0.071 mag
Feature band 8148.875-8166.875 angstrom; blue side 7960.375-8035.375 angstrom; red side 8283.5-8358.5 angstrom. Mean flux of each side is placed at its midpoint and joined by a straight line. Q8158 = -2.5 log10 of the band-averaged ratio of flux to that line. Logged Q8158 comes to 0.06 mag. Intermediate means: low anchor 2.15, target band 2.01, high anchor 2.11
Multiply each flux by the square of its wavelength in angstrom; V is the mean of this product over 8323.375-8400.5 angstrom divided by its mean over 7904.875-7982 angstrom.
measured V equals 1.0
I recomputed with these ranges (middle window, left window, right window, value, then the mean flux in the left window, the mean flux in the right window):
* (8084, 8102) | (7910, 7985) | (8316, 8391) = 0.06 mag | 2.21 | 2.08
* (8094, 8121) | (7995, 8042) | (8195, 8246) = 0.04 mag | 2.2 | 2.02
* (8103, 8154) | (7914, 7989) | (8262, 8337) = 0.03 mag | 2.2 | 2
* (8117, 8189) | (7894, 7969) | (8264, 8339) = 0.01 mag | 2.21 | 2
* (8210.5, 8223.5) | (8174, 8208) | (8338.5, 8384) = 0.09 mag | 2.12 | 2.12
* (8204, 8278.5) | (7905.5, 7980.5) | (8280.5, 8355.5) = 0.07 mag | 2.22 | 2.1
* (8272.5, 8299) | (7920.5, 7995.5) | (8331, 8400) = 0.05 mag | 2.16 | 2.08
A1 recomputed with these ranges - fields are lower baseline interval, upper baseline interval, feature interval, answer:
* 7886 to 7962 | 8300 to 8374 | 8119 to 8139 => 0.074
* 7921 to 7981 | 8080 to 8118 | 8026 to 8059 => -0.060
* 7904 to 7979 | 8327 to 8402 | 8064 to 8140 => 0.059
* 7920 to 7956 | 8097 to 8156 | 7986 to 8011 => 0.045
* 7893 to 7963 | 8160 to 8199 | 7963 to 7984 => 0.040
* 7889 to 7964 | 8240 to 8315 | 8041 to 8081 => -0.002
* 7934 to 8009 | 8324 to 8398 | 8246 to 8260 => 0.023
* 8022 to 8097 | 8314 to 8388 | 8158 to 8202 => 0.008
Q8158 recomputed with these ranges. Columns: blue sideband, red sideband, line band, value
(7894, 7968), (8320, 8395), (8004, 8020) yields 0.01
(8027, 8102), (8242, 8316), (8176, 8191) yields -0.02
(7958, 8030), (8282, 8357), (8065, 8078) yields 0.01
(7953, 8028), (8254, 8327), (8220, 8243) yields 0.03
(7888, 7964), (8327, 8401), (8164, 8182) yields -0.02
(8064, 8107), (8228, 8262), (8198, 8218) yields -0.03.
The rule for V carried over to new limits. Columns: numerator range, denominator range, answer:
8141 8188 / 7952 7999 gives 1.05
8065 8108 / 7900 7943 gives 0.94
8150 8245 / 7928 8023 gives 1.01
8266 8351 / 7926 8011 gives 1.05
